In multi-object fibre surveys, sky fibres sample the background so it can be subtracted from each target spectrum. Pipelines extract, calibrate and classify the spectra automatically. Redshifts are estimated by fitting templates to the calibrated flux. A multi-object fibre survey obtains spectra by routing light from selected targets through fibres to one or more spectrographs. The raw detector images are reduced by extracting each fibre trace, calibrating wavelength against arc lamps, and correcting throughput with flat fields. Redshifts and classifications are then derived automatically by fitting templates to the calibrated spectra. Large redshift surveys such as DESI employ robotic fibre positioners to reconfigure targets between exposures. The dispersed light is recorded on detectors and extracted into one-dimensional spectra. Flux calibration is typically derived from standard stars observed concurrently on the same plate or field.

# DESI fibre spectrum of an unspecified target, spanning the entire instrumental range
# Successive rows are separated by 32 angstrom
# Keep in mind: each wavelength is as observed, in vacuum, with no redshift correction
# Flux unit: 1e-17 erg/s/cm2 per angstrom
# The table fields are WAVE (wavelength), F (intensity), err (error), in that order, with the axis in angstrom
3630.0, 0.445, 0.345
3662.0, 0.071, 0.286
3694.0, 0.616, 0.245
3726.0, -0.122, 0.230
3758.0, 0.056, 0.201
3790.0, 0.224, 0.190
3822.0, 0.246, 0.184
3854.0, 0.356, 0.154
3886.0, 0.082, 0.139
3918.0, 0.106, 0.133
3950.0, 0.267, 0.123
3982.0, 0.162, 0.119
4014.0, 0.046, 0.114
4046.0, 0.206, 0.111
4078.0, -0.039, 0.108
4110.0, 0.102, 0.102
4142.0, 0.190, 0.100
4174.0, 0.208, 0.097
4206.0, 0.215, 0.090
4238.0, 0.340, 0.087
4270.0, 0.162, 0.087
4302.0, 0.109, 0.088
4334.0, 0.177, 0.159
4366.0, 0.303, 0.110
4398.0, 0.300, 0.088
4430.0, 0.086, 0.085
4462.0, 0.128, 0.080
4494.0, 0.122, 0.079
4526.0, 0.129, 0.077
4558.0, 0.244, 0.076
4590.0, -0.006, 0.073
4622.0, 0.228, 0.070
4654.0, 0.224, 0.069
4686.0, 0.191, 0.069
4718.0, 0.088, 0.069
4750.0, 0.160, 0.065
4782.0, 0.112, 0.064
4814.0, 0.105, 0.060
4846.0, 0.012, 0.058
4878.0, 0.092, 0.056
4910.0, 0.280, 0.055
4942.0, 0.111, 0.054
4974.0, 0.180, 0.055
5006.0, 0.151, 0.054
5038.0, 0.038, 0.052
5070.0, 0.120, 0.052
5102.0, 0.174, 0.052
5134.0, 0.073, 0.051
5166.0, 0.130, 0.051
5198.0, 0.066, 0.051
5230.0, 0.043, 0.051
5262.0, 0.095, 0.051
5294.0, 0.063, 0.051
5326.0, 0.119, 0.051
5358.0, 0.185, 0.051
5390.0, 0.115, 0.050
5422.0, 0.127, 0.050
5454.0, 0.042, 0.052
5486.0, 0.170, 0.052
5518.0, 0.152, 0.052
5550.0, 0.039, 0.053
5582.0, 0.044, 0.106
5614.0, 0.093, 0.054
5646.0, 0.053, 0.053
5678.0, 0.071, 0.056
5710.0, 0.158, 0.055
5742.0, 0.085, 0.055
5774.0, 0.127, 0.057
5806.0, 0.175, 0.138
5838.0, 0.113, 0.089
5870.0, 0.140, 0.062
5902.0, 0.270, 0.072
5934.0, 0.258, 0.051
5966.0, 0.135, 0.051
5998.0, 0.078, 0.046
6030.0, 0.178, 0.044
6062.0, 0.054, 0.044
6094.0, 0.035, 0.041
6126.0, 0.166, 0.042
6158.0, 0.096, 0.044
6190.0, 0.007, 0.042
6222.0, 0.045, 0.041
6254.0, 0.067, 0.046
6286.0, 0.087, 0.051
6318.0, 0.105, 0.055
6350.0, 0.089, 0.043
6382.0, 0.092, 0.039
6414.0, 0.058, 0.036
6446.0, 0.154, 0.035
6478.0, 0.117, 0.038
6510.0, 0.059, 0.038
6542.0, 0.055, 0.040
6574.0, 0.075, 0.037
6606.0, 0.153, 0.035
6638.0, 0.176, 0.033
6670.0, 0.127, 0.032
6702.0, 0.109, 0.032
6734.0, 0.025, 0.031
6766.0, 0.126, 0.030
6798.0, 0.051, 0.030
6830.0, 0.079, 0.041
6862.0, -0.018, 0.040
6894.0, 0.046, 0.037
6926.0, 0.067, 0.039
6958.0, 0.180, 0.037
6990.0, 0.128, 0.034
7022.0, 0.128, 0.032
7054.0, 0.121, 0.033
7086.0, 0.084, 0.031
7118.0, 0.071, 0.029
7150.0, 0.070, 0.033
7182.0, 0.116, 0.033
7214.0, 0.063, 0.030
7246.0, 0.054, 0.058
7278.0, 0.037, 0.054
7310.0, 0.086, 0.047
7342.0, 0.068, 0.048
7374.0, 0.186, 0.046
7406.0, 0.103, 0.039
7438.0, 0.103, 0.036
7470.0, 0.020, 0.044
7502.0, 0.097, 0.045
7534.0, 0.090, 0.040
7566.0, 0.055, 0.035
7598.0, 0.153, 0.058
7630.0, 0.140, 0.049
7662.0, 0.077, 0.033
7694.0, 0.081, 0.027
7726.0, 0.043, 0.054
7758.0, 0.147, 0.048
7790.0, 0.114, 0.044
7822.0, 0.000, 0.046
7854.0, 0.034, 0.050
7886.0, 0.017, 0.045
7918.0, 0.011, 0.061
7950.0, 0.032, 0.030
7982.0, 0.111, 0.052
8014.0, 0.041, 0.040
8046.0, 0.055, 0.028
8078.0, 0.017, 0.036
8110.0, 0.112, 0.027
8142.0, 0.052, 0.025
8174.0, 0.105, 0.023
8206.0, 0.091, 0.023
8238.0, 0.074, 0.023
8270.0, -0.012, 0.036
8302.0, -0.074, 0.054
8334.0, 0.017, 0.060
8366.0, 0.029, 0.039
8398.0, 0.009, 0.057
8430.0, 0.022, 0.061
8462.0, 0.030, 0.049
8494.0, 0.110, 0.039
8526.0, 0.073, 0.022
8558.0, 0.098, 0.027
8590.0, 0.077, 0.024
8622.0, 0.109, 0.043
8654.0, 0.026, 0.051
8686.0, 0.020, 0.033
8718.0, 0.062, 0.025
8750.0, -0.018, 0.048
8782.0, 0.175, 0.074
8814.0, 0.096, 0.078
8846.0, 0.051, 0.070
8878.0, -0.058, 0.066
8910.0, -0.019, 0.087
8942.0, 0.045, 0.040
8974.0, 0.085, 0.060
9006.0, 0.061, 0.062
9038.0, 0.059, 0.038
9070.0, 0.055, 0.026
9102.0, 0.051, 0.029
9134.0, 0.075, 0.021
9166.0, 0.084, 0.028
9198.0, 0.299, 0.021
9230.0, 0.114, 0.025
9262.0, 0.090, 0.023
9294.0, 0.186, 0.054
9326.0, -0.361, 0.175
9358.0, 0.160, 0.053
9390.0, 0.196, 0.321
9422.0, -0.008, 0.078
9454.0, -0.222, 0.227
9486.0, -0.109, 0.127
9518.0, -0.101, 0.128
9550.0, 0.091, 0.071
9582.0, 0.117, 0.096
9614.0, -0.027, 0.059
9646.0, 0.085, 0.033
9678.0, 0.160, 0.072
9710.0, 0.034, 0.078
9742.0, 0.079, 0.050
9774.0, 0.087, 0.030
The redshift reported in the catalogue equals 1.47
